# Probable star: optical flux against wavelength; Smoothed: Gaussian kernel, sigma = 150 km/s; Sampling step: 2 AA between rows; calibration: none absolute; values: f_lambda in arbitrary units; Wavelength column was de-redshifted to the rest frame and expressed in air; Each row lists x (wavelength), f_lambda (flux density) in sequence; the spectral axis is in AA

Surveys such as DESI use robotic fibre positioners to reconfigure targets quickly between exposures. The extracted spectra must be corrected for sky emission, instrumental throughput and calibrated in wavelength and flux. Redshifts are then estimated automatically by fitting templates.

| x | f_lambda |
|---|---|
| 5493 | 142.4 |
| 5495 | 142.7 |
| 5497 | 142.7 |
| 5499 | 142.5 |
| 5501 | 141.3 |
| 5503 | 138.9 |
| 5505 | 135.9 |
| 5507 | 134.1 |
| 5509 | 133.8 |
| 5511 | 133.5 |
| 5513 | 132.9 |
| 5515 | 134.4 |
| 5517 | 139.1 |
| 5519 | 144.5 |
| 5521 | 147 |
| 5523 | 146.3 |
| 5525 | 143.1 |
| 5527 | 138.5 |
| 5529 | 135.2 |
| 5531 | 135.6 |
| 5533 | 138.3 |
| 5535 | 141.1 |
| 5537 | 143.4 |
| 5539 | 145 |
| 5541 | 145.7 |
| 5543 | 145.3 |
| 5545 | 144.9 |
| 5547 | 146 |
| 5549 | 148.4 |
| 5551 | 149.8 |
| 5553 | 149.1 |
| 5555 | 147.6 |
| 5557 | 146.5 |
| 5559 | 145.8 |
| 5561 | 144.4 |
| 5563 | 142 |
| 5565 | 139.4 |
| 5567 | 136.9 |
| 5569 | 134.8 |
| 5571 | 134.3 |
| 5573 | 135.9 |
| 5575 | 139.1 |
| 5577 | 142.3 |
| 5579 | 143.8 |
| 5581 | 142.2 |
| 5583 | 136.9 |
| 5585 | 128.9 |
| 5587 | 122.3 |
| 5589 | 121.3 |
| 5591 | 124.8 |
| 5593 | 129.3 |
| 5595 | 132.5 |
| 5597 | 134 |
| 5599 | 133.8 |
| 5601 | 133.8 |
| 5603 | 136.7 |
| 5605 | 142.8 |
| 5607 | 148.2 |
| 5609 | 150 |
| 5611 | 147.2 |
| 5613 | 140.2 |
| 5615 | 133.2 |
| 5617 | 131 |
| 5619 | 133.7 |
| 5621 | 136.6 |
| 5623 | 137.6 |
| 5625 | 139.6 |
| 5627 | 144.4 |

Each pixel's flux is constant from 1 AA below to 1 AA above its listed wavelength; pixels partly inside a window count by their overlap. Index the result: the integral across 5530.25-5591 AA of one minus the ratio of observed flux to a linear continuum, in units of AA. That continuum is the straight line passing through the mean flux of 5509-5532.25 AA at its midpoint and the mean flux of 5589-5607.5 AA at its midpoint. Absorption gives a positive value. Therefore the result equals -1.8 AA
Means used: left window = 139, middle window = 140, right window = 134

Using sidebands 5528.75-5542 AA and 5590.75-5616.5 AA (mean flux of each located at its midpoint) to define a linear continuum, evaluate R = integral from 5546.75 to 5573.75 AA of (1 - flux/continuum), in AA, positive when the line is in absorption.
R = -0.6 AA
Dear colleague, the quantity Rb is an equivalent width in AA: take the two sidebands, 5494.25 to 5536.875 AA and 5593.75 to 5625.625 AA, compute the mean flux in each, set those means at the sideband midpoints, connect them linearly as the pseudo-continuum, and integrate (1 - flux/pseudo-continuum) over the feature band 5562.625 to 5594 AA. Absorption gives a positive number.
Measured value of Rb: 0.9 AA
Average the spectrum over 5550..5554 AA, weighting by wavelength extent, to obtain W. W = 149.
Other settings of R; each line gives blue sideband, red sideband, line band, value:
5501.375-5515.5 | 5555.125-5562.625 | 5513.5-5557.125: -0.8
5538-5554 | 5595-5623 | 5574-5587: 0.4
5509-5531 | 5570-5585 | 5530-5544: -0.3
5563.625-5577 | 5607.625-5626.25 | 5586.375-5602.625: 1.0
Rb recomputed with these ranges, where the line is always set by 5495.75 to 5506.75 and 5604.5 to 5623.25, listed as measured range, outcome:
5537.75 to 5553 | -0.7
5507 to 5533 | 0.3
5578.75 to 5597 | 1.2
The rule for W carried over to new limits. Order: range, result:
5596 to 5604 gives 135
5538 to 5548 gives 145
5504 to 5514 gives 134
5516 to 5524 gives 144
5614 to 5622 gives 134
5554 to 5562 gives 146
